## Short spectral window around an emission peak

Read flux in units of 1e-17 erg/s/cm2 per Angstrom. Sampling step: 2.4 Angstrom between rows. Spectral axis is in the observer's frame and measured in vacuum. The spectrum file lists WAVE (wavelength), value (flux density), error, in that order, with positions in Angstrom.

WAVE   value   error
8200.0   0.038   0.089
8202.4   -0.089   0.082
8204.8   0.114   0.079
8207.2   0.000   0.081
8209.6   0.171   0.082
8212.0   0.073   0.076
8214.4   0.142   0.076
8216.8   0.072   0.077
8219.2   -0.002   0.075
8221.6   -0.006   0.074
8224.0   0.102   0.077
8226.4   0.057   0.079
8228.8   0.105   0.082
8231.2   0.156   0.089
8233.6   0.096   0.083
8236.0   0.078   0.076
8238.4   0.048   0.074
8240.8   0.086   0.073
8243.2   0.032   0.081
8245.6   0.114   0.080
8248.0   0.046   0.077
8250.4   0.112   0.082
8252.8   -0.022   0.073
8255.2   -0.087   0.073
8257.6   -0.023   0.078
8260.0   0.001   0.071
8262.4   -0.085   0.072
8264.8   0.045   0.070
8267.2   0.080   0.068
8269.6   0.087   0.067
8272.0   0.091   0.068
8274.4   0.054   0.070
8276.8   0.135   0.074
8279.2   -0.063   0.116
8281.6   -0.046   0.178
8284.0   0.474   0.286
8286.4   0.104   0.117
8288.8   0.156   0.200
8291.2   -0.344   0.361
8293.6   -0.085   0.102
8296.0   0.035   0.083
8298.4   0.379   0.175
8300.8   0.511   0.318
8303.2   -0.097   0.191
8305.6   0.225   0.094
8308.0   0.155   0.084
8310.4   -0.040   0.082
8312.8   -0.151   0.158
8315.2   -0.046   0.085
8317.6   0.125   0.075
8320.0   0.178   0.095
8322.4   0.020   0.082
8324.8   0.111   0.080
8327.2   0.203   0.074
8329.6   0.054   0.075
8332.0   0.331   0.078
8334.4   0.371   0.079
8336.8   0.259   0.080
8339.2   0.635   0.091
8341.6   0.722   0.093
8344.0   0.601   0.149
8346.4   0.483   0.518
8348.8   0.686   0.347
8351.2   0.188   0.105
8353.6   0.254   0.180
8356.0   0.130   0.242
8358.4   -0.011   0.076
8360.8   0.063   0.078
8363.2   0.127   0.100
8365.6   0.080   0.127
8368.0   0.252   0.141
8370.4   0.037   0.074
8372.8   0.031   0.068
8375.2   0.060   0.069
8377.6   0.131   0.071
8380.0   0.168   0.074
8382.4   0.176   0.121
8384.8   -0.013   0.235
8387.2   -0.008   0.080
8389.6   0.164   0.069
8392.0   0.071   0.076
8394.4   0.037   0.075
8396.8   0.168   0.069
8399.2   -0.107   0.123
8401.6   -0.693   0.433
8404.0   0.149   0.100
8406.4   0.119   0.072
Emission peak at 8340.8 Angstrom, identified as [O II] 3727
